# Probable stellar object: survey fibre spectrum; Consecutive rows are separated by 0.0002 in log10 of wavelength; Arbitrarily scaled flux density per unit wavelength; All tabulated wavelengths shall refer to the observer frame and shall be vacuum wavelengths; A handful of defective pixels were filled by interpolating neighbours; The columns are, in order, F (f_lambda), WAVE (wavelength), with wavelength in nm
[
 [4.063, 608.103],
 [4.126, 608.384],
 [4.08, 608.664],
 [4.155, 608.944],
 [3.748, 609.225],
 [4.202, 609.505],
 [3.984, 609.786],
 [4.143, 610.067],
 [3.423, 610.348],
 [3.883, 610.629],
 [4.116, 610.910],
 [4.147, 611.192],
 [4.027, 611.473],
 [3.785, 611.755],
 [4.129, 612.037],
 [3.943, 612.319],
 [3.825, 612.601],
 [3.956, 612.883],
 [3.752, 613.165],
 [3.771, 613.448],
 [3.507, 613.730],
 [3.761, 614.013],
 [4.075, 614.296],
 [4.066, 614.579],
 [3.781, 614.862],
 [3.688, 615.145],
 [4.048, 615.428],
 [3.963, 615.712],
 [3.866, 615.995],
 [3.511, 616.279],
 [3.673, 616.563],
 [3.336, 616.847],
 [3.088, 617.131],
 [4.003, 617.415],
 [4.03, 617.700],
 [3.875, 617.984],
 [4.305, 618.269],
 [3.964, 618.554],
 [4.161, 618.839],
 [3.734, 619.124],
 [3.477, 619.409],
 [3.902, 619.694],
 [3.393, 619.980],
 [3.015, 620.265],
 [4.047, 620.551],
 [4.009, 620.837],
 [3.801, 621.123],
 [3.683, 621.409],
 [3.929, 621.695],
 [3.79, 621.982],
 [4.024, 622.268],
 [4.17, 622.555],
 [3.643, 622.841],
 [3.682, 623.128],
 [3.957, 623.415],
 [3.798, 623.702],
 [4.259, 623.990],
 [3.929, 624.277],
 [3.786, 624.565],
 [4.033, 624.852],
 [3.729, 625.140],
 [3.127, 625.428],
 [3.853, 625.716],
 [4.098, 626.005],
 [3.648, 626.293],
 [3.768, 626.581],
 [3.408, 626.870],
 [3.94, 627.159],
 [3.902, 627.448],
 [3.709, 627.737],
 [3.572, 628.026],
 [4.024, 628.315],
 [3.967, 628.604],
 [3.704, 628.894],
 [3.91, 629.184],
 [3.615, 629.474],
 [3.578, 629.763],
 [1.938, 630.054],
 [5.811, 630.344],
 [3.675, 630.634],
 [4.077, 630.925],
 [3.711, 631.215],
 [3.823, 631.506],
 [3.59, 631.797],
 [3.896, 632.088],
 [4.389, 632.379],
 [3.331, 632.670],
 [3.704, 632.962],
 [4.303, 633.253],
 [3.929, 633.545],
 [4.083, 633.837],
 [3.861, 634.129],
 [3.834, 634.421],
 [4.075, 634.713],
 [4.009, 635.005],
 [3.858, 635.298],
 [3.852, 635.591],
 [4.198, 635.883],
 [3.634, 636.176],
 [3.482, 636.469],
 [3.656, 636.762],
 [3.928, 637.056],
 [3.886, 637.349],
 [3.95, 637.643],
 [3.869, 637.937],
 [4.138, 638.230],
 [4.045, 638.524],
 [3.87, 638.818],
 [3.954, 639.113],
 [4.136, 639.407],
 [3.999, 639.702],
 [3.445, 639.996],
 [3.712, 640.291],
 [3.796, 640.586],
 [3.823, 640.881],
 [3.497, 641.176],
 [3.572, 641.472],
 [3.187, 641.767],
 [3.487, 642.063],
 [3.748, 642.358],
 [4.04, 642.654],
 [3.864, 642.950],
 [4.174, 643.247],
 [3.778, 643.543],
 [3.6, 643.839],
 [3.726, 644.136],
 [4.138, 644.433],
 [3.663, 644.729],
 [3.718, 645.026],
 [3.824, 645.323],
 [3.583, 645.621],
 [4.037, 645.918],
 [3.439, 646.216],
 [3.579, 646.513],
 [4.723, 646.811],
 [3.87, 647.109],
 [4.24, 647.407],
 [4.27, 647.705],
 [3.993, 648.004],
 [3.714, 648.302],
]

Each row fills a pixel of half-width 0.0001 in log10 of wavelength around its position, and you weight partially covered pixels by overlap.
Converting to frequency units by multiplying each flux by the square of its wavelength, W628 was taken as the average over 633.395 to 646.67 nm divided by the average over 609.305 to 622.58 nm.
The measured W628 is 1.07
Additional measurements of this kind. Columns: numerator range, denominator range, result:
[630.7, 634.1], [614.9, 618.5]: 1.08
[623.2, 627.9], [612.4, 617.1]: 1.04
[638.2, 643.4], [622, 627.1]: 1.05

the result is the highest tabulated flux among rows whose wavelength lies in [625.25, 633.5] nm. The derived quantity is 5.811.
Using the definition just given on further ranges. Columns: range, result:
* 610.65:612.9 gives 4.147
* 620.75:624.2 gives 4.259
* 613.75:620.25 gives 4.305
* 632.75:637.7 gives 4.303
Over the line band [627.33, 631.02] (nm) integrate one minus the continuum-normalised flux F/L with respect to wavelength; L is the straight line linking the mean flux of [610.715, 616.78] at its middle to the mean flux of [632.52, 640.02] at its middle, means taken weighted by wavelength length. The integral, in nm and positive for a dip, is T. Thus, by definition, 0.08 nm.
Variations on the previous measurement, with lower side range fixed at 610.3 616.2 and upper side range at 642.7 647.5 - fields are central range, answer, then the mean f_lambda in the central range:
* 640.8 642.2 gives 0.14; 3.5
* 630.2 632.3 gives -0.12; 4.09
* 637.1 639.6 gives -0.07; 3.98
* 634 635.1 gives -0.02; 3.95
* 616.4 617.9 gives 0.10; 3.63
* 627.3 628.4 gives 0.03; 3.79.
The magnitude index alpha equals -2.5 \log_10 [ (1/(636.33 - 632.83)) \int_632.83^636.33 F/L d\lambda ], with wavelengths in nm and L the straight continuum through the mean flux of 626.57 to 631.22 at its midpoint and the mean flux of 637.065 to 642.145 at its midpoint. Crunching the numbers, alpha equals -0.04 mag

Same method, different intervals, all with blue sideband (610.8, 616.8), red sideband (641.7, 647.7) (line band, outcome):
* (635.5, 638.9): -0.01 mag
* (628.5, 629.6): 0.02 mag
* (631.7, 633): 0.02 mag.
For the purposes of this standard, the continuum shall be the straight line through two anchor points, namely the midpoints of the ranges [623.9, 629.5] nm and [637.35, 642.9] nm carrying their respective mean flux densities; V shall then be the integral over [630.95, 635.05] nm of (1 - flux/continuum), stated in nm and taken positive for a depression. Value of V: -0.11 nm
